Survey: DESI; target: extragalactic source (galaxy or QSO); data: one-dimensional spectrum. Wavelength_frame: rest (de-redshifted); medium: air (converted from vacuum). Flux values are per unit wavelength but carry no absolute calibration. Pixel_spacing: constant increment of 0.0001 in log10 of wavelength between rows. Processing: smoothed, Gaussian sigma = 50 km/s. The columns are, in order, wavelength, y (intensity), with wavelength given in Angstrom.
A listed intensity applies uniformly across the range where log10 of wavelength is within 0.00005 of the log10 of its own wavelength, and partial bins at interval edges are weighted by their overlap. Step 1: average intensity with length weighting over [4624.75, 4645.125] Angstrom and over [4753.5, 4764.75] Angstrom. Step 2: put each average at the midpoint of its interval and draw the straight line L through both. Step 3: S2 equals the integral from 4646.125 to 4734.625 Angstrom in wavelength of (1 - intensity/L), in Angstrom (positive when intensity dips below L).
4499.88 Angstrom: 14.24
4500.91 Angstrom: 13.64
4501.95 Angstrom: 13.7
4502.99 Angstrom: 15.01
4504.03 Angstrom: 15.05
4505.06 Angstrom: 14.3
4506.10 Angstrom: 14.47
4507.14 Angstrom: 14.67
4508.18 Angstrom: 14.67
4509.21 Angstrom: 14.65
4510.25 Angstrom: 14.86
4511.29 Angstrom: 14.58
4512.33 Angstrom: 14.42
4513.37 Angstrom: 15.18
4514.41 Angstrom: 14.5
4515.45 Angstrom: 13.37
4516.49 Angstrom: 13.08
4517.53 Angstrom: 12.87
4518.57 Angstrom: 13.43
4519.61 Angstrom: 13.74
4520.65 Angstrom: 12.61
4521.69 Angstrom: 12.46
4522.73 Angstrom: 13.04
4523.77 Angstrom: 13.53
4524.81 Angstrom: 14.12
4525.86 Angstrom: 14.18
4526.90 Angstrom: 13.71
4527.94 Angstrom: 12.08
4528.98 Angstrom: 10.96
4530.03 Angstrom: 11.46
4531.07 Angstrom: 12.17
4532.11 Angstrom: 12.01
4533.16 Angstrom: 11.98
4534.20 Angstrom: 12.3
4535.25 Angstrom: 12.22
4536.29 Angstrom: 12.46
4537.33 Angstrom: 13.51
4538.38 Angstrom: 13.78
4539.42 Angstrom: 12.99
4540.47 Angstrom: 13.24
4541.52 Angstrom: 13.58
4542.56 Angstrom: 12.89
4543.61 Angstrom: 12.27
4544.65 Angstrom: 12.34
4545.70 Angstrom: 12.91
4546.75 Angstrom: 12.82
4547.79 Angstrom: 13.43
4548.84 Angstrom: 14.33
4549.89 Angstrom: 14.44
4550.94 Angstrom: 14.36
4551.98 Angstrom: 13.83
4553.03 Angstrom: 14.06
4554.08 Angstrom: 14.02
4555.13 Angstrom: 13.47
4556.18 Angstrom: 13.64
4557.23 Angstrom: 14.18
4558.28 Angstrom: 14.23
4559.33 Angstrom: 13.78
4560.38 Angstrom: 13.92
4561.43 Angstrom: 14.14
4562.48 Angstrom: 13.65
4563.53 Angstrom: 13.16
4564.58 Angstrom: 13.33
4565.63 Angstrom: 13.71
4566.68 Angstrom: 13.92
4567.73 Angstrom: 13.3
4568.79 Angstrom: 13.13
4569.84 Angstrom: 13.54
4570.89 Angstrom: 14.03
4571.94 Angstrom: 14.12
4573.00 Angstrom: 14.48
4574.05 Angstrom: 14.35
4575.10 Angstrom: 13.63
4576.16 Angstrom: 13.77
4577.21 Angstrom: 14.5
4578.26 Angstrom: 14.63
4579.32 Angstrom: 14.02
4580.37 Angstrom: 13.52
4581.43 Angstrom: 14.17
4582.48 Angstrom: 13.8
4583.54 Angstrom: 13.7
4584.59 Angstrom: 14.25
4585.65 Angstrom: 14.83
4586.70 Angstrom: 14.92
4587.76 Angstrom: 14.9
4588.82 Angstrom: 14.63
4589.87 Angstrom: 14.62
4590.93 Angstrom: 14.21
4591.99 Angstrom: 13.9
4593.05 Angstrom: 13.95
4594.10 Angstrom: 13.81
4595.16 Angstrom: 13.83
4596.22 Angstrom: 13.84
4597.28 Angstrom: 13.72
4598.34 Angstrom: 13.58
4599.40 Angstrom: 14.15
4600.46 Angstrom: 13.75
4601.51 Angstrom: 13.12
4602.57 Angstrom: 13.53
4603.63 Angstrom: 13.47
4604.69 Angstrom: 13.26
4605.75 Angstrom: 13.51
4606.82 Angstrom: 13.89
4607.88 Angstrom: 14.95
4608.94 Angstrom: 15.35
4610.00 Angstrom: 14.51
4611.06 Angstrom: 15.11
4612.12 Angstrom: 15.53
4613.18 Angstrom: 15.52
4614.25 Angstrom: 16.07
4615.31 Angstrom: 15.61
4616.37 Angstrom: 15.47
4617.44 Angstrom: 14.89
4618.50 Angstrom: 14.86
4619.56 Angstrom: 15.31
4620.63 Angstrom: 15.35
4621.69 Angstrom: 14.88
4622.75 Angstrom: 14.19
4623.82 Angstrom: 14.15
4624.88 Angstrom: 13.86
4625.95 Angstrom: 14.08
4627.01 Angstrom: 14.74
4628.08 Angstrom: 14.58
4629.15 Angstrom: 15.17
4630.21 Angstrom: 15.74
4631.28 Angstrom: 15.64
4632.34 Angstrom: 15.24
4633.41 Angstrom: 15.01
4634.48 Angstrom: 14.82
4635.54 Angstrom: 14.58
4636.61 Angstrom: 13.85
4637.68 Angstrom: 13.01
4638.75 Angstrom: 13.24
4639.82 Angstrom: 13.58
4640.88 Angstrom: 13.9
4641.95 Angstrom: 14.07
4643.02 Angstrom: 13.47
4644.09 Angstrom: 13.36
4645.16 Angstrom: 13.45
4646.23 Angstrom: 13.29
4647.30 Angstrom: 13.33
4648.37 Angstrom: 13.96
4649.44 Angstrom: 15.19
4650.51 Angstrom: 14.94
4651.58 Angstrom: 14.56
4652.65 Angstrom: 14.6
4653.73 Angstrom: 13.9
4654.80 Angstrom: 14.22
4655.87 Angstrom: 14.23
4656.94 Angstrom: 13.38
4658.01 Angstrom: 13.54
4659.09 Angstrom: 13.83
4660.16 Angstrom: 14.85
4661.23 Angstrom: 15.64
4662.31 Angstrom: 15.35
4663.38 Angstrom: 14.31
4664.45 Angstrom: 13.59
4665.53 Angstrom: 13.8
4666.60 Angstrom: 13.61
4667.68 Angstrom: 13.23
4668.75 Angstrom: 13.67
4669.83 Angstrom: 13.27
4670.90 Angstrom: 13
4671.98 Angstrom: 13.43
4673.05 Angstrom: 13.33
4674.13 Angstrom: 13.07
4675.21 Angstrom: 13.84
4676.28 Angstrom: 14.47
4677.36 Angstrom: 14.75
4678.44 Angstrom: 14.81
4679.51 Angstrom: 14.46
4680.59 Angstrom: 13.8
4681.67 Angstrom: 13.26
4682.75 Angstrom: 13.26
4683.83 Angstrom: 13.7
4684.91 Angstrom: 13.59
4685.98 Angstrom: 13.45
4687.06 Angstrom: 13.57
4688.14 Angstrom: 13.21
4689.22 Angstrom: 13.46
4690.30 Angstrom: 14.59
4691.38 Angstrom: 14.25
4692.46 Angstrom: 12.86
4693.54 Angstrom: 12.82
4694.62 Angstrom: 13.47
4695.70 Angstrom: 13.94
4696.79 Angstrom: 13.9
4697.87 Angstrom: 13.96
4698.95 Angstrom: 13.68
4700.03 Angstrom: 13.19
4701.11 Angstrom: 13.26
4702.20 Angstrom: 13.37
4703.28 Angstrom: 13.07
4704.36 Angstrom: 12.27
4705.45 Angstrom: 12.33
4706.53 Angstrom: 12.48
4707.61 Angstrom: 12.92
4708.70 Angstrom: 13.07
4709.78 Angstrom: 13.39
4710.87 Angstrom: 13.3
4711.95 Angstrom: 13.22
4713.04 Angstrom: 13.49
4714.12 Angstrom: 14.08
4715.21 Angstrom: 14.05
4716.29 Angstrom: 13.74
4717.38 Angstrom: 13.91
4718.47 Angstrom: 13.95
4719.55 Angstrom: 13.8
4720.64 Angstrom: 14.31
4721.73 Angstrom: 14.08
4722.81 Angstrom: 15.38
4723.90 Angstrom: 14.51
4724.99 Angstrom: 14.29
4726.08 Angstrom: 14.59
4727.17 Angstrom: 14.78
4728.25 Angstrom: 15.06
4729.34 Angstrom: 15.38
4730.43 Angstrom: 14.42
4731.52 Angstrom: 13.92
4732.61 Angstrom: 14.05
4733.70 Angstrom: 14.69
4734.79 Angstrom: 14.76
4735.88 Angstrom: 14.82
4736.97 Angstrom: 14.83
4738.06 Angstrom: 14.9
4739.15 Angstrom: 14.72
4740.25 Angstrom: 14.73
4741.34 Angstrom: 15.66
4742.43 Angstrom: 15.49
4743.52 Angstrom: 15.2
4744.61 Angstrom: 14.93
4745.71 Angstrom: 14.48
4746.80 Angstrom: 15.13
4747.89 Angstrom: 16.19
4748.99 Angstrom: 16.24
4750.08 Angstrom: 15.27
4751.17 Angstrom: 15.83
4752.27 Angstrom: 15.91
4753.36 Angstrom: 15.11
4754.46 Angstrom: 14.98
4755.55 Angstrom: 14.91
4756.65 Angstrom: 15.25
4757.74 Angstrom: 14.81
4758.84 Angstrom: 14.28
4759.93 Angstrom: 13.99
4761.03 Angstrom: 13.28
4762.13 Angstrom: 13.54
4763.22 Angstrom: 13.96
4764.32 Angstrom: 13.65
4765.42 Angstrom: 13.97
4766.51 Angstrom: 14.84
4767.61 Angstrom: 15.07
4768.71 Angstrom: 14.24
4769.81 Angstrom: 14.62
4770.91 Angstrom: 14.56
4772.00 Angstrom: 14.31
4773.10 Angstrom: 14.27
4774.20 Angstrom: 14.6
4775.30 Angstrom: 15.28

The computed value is 2.67 Angstrom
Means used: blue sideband 14.3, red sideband 14.3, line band 13.9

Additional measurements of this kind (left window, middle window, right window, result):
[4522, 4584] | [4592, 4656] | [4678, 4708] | -4.26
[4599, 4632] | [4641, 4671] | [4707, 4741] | 1.04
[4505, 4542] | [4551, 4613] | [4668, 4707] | -2.84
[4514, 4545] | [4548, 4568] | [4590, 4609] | -0.88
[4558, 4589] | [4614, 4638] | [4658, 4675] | -1.59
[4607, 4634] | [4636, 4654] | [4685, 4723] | 0.88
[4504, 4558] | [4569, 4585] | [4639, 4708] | -0.57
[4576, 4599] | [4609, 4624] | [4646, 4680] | -1.09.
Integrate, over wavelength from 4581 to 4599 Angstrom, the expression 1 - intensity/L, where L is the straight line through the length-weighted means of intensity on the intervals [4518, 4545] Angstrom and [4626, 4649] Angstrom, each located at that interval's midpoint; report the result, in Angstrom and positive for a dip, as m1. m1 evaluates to -0.8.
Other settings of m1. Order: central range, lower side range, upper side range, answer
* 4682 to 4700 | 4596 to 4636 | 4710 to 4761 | 1.29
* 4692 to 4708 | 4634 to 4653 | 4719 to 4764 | 1.40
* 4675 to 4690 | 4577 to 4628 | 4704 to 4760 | 0.62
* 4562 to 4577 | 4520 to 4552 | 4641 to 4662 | -0.51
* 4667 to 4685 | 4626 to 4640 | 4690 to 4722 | 0.28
